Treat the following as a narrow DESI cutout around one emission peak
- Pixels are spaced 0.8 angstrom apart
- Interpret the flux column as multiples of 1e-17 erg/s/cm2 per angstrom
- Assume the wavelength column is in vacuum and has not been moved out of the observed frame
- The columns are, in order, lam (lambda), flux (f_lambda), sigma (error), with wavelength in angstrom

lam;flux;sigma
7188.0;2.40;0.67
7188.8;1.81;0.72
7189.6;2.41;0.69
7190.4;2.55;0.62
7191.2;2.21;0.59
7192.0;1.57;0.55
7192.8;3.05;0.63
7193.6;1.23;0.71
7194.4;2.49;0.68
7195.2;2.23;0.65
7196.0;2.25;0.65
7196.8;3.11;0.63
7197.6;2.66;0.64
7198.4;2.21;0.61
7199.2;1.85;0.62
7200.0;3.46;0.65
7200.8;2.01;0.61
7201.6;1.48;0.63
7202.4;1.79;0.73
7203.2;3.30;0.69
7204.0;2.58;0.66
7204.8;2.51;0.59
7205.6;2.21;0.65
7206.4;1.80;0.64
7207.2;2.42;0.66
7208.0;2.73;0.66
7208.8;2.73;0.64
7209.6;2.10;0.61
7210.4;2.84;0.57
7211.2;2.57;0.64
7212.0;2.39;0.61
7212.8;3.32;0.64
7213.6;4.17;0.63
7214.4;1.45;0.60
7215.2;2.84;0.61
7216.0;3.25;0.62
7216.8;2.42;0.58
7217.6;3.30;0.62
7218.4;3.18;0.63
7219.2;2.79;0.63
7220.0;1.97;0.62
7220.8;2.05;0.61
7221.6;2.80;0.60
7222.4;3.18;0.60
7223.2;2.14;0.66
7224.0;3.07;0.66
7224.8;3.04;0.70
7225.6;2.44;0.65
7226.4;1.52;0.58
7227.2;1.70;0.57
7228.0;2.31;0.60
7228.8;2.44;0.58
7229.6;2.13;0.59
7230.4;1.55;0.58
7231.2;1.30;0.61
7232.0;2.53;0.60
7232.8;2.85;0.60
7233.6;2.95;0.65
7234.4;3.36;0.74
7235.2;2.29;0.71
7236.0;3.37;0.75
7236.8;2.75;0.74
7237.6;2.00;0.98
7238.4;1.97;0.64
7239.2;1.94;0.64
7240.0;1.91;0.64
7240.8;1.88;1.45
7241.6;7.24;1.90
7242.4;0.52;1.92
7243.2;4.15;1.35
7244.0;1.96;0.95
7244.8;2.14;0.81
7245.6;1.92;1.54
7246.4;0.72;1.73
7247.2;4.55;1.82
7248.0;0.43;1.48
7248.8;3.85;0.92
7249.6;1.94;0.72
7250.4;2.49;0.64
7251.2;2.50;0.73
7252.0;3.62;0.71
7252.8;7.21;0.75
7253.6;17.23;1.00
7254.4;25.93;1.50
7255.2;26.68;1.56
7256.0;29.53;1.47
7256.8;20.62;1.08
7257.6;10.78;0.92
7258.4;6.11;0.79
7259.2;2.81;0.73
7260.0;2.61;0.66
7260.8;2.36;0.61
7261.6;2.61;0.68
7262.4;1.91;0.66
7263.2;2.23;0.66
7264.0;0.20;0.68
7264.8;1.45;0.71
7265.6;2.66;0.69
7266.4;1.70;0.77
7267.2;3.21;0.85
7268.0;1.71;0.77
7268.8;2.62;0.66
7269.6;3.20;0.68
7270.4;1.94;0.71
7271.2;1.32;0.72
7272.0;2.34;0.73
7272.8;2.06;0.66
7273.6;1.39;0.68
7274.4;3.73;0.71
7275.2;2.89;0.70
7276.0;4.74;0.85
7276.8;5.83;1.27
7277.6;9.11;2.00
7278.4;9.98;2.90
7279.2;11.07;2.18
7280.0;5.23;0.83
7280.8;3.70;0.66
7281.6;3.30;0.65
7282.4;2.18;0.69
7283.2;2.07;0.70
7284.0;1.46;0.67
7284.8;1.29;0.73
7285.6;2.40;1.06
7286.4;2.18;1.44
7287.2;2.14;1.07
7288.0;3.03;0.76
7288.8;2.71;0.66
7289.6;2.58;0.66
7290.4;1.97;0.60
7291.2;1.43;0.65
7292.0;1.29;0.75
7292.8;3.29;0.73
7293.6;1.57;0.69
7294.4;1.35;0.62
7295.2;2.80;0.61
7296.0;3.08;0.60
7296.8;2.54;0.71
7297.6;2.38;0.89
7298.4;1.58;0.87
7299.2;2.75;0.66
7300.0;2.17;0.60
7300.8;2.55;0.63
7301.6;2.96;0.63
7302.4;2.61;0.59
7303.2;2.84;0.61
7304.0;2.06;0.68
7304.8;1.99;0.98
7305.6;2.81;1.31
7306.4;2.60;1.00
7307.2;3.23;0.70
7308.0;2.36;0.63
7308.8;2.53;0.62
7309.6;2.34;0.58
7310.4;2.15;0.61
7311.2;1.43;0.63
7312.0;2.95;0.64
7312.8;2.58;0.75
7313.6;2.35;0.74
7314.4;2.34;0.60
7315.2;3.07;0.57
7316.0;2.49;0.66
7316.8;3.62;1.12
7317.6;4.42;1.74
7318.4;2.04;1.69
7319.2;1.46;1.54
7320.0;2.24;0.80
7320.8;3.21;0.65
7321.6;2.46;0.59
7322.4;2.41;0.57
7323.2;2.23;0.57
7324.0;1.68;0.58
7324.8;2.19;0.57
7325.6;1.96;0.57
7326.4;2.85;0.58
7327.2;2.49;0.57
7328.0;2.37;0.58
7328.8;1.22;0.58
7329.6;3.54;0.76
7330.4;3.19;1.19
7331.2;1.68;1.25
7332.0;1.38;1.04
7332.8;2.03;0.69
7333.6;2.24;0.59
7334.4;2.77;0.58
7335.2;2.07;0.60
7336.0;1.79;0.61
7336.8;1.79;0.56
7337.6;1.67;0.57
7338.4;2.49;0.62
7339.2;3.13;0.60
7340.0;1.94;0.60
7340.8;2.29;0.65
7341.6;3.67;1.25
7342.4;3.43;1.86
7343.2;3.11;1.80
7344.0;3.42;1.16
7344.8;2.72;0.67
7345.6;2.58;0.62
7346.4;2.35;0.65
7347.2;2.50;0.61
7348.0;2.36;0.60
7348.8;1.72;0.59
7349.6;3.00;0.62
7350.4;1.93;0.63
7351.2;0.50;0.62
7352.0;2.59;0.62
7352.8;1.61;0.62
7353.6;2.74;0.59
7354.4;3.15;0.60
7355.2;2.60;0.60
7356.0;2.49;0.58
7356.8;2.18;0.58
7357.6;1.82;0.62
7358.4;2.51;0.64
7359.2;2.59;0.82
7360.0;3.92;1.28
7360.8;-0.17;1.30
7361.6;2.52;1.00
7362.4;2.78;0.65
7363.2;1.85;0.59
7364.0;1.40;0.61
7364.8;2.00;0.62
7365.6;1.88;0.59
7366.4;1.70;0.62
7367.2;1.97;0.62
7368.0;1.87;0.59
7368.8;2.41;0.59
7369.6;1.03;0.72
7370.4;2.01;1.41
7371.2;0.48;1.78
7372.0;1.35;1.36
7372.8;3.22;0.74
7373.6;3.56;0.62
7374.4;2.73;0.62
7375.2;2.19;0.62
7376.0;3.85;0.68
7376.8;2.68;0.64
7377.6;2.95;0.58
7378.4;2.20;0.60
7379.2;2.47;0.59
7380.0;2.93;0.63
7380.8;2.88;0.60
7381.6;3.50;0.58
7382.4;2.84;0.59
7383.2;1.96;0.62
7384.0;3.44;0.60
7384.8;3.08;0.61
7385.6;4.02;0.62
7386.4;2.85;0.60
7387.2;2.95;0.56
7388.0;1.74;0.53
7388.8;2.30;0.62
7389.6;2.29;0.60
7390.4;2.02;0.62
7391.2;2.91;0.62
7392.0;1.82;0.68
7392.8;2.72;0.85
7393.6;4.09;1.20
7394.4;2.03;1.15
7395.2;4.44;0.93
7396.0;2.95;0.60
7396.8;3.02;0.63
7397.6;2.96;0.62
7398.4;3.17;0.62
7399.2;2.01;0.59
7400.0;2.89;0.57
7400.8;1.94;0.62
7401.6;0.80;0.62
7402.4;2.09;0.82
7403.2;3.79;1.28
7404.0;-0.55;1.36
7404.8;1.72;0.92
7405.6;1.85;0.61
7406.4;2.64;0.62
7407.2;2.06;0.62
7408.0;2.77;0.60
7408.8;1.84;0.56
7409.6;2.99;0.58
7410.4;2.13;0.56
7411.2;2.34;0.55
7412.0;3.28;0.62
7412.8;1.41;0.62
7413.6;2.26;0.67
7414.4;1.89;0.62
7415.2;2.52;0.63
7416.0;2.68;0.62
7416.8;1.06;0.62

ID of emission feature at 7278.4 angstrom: [N II]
